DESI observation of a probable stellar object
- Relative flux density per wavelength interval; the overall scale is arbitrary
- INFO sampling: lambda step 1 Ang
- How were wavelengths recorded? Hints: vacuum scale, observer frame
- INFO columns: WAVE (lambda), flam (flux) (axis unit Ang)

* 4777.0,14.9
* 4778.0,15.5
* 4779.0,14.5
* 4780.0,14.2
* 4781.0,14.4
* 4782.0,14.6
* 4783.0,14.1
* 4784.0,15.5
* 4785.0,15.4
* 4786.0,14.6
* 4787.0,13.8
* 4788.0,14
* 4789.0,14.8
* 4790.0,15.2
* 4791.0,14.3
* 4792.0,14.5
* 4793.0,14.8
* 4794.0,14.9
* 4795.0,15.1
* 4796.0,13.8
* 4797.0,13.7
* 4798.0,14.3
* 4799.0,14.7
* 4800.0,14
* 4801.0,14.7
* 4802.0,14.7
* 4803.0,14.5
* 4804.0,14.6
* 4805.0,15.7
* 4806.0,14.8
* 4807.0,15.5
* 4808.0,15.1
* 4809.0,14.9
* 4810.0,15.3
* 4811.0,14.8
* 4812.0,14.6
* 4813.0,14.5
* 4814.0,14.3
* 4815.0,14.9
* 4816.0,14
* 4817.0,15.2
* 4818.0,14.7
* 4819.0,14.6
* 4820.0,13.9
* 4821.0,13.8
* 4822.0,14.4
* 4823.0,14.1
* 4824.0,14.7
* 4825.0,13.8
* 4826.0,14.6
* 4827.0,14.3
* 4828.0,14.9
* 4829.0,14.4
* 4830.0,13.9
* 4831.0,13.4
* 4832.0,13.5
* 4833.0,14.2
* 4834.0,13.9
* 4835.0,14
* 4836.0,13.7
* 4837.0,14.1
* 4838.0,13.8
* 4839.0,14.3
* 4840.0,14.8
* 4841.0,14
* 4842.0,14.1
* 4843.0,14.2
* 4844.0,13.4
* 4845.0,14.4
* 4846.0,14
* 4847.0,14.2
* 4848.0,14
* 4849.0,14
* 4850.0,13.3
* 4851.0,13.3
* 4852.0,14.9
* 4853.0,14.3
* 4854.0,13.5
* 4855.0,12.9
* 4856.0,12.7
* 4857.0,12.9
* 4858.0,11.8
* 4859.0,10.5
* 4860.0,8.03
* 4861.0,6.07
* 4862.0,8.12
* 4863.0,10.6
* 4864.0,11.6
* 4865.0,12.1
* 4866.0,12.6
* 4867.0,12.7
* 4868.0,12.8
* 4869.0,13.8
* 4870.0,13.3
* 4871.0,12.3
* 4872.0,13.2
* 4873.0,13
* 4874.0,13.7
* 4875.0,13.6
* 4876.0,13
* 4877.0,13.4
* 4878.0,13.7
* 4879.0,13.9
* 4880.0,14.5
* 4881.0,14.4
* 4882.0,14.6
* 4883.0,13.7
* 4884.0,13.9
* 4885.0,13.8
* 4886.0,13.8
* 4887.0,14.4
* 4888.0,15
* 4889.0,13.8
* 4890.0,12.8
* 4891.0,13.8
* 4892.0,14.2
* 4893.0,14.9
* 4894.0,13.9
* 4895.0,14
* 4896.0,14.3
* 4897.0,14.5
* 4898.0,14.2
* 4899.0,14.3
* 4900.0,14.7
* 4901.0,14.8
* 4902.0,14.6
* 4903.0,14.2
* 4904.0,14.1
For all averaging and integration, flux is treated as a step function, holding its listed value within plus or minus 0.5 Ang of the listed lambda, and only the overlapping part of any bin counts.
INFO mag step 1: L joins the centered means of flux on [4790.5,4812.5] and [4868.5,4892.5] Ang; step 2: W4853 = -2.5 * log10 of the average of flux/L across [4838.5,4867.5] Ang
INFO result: 0.11 mag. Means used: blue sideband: 14.7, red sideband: 13.7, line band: 12.7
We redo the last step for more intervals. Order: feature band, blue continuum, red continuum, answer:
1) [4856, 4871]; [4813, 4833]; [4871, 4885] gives 0.221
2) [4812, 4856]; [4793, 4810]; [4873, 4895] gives 0.022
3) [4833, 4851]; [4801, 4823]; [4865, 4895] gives 0.018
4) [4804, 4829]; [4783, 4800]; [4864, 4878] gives -0.043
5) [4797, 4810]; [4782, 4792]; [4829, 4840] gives -0.028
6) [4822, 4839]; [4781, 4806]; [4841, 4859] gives -0.014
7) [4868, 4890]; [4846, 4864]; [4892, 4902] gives -0.023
